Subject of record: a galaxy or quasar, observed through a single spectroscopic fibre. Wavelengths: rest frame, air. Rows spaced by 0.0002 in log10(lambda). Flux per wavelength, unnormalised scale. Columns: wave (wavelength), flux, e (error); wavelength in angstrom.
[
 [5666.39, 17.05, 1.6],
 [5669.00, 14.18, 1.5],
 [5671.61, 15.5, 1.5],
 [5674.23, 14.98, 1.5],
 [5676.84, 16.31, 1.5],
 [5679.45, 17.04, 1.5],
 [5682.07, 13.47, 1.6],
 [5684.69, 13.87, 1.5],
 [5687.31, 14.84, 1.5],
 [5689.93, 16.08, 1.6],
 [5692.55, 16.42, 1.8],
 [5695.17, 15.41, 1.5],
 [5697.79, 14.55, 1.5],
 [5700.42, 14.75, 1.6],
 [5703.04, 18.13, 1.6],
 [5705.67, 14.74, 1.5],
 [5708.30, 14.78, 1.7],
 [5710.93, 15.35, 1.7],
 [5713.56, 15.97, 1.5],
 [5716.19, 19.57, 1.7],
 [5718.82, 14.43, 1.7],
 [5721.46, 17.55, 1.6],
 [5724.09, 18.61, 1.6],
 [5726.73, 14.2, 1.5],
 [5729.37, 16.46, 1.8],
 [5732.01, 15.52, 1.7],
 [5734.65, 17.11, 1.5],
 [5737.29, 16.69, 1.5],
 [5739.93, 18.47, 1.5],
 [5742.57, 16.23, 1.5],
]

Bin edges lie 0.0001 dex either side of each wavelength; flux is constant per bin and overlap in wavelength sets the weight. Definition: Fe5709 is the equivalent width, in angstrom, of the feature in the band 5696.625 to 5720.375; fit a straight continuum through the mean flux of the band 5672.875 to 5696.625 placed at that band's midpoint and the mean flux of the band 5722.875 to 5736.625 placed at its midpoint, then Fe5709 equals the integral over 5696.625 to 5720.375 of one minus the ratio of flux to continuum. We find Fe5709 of 0.1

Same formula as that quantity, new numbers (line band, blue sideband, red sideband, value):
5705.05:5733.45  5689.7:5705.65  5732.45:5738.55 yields 0.3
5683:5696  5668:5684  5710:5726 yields 0.4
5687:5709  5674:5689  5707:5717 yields 0.2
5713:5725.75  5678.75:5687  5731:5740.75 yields -0.8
